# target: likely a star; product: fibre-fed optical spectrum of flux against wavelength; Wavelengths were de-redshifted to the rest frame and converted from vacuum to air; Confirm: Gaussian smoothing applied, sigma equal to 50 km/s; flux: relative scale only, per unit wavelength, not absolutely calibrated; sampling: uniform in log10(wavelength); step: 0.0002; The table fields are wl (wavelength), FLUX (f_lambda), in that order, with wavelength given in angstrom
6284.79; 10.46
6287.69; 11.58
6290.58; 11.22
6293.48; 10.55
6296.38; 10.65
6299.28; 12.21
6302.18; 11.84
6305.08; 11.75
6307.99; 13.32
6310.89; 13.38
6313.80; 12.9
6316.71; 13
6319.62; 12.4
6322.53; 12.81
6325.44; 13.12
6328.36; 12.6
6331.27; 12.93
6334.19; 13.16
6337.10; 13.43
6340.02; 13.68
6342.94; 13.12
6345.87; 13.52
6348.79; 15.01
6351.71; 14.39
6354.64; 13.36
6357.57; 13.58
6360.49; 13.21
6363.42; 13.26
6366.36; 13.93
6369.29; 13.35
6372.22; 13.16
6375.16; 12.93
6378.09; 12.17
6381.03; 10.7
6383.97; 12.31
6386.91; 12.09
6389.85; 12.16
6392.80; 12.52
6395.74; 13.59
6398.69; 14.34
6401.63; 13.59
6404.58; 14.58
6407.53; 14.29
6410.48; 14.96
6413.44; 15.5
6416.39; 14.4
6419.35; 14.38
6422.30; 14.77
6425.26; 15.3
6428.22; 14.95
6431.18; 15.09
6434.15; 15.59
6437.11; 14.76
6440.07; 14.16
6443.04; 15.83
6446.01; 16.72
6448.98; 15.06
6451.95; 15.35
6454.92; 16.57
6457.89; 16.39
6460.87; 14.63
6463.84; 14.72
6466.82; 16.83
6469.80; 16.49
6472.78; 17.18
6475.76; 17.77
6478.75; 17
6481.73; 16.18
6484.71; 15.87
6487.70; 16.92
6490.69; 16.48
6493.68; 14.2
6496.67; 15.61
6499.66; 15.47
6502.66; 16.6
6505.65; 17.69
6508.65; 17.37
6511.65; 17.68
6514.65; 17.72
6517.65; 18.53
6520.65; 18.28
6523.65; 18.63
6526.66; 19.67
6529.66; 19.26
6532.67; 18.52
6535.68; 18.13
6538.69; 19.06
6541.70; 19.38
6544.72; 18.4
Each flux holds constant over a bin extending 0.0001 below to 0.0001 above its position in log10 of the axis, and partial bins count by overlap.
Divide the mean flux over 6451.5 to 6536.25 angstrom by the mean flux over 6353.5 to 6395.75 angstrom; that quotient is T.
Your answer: 1.33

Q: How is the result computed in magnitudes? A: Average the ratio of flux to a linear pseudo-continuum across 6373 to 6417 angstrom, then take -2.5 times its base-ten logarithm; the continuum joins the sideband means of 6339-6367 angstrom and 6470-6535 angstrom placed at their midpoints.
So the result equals 0.11 mag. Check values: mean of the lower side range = 13.7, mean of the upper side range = 17.3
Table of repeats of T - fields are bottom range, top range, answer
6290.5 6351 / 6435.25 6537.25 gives 1.31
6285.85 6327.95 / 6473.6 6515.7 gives 1.36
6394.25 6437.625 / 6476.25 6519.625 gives 1.14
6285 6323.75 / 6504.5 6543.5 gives 1.53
